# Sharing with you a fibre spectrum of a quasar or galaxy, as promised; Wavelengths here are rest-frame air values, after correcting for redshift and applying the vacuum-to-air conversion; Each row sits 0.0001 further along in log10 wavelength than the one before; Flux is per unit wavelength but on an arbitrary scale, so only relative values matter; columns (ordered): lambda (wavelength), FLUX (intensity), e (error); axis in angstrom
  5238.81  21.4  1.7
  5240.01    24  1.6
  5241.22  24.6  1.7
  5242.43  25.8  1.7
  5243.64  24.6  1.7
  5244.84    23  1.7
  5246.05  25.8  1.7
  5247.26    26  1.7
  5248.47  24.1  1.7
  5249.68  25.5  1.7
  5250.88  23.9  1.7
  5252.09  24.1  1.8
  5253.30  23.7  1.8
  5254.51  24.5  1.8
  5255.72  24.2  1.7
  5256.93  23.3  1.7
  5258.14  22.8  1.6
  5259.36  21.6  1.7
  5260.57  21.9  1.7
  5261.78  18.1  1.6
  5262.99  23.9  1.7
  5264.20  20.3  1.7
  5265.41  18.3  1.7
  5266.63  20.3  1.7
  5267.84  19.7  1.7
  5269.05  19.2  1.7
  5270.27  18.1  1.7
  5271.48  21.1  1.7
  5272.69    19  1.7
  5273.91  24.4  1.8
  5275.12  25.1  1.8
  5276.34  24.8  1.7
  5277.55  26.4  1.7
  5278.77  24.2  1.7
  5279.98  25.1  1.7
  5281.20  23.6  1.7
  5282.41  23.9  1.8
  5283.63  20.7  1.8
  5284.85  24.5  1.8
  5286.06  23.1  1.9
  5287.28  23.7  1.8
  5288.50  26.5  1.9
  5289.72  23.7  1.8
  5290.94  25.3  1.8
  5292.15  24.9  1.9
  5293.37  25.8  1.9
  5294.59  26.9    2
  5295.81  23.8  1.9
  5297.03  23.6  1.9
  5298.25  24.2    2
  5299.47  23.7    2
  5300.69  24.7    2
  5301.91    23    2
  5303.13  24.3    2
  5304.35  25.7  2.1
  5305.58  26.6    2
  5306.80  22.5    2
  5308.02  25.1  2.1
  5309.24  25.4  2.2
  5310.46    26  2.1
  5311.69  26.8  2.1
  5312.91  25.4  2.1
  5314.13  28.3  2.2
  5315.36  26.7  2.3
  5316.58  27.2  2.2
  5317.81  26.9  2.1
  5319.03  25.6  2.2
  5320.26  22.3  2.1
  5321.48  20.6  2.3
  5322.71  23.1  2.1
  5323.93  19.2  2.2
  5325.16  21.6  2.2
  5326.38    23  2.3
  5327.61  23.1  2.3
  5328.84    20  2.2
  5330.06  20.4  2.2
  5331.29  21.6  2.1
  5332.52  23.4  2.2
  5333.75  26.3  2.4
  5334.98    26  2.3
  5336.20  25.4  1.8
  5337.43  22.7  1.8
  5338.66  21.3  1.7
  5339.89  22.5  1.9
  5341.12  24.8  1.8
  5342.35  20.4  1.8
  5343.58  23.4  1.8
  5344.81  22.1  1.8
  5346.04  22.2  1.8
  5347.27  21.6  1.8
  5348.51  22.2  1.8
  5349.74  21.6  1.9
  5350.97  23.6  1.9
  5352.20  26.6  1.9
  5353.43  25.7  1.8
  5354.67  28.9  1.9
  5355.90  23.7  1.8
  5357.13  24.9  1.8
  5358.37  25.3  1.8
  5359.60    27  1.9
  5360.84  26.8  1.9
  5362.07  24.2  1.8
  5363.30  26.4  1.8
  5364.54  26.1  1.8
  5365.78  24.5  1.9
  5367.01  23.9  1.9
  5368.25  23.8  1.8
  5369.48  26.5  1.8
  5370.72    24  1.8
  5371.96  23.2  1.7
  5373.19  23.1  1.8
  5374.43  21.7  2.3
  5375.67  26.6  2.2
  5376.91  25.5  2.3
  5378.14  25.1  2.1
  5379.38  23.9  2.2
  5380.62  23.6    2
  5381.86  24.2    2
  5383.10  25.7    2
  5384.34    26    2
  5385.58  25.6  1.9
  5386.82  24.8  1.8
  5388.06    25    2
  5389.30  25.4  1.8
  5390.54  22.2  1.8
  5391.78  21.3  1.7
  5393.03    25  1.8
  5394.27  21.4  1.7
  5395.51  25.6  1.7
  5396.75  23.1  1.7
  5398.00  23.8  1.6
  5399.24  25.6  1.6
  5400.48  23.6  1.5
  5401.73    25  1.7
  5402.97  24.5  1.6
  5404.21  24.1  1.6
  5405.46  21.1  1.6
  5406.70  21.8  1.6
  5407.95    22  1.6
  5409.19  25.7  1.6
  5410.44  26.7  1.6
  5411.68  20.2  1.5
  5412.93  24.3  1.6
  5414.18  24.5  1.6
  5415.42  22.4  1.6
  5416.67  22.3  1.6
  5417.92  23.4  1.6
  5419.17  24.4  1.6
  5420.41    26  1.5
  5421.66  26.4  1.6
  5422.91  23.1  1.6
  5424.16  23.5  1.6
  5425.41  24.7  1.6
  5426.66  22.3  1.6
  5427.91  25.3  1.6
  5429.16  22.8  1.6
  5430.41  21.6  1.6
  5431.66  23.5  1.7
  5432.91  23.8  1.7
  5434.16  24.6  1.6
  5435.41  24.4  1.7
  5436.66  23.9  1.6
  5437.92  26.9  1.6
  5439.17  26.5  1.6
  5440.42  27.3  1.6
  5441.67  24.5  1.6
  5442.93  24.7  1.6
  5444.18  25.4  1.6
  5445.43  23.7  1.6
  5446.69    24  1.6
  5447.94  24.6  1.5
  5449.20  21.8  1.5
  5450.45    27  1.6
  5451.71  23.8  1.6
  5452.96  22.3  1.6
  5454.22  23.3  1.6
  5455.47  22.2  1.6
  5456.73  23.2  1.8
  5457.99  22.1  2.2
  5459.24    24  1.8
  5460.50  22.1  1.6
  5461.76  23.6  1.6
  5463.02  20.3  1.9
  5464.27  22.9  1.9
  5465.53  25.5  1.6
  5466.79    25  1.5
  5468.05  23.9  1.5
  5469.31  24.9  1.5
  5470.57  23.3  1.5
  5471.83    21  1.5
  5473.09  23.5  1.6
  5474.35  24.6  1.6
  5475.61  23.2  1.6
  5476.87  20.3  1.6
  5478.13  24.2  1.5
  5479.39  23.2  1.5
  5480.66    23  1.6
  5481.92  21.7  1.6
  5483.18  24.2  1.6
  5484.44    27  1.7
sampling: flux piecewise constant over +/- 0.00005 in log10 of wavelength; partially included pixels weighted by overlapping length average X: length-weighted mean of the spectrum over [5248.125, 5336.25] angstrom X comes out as 23.6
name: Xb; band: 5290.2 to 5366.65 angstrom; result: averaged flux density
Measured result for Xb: 24.2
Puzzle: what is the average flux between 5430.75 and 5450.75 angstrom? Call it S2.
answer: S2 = 24.7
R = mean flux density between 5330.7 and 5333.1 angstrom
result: 22.5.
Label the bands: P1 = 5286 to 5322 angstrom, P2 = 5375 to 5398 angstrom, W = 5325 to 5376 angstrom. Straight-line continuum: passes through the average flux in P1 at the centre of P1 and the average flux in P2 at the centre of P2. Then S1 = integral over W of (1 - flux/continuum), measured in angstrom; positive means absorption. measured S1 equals 1.6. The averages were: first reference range 25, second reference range 24.4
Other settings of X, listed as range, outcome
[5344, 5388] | 24.6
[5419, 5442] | 24.5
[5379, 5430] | 23.9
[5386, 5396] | 23.8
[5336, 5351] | 22.5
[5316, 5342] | 23.2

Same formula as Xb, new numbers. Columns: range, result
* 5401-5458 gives 24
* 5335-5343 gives 23.1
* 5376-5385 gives 24.9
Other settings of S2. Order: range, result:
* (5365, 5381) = 24.3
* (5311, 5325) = 24.6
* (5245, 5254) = 24.6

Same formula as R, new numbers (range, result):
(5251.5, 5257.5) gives 24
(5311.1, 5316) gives 26.8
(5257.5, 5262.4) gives 21.1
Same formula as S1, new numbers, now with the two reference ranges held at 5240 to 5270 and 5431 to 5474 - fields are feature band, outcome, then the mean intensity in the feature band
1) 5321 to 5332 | 0.9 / 21.4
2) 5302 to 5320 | -2.0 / 25.7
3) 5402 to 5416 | 0.2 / 23.4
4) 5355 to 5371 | -1.2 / 25.3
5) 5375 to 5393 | -0.8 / 24.6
